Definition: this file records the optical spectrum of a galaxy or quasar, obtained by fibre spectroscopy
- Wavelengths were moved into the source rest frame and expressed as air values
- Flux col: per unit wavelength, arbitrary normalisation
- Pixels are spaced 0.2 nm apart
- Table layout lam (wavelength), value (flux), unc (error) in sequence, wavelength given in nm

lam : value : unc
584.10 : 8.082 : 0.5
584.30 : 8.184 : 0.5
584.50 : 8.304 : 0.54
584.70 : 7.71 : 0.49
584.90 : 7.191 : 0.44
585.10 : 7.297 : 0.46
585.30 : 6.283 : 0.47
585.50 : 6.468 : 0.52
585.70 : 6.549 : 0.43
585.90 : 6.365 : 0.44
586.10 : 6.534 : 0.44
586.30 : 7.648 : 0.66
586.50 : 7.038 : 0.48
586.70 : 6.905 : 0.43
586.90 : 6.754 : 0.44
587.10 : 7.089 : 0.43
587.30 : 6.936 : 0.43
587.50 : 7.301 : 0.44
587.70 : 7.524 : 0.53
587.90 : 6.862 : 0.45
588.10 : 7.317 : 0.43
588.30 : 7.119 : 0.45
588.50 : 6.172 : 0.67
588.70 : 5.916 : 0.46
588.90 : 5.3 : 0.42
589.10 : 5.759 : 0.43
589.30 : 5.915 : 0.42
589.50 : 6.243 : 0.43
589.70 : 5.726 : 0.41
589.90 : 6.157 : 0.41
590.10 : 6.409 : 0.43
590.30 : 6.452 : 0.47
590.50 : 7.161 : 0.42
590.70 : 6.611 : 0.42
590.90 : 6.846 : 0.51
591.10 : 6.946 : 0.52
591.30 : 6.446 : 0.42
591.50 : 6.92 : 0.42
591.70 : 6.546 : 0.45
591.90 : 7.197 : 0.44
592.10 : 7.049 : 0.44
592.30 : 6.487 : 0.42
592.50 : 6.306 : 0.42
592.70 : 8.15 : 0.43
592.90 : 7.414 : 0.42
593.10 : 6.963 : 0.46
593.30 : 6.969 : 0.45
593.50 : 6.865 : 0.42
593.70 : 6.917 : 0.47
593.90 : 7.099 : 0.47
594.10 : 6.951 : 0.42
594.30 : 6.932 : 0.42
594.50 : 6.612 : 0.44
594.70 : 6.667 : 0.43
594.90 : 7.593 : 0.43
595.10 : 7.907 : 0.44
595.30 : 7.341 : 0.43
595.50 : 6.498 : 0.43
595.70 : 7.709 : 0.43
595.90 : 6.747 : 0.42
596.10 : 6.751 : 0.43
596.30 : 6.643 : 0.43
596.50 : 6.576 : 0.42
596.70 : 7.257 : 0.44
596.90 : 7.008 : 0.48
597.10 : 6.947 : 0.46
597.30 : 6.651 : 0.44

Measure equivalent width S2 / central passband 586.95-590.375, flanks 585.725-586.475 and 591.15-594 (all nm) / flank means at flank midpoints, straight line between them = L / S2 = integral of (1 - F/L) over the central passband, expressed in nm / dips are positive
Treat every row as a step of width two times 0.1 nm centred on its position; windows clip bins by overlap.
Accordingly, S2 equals 0.197 nm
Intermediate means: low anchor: 6.84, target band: 6.49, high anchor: 6.95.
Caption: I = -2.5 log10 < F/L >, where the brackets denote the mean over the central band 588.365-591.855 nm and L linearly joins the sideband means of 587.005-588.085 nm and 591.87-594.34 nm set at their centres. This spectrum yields 0.121 mag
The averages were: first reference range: 7.16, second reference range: 7.02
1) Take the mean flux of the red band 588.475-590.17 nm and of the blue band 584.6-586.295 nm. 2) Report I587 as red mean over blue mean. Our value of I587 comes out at 0.9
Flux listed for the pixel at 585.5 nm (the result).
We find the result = 6.468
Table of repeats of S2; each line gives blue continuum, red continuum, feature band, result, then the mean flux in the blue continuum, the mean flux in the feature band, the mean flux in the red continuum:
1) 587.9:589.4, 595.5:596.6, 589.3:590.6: 0.01 nm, 6.26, 6.32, 6.85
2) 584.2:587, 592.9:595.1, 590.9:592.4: 0.05 nm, 7.09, 6.8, 7.02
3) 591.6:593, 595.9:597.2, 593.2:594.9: 0.01 nm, 7.02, 6.92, 6.85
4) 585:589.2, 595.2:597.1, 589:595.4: 0.05 nm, 6.72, 6.8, 6.95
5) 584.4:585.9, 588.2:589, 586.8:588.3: -0.17 nm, 7.06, 7.11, 6.13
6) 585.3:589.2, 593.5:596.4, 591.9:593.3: -0.03 nm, 6.7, 7.06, 7.02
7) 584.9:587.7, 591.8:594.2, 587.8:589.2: 0.12 nm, 6.89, 6.35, 7.03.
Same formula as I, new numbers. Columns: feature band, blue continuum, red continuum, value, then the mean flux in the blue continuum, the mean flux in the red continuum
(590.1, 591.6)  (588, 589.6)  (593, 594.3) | -0.035 mag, 6.22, 6.96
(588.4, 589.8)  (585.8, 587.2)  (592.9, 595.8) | 0.187 mag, 6.9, 7.08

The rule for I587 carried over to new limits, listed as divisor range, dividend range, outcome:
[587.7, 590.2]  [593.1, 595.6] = 1.12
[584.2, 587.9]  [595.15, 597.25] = 0.98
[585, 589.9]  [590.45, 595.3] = 1.06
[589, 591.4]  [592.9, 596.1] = 1.10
